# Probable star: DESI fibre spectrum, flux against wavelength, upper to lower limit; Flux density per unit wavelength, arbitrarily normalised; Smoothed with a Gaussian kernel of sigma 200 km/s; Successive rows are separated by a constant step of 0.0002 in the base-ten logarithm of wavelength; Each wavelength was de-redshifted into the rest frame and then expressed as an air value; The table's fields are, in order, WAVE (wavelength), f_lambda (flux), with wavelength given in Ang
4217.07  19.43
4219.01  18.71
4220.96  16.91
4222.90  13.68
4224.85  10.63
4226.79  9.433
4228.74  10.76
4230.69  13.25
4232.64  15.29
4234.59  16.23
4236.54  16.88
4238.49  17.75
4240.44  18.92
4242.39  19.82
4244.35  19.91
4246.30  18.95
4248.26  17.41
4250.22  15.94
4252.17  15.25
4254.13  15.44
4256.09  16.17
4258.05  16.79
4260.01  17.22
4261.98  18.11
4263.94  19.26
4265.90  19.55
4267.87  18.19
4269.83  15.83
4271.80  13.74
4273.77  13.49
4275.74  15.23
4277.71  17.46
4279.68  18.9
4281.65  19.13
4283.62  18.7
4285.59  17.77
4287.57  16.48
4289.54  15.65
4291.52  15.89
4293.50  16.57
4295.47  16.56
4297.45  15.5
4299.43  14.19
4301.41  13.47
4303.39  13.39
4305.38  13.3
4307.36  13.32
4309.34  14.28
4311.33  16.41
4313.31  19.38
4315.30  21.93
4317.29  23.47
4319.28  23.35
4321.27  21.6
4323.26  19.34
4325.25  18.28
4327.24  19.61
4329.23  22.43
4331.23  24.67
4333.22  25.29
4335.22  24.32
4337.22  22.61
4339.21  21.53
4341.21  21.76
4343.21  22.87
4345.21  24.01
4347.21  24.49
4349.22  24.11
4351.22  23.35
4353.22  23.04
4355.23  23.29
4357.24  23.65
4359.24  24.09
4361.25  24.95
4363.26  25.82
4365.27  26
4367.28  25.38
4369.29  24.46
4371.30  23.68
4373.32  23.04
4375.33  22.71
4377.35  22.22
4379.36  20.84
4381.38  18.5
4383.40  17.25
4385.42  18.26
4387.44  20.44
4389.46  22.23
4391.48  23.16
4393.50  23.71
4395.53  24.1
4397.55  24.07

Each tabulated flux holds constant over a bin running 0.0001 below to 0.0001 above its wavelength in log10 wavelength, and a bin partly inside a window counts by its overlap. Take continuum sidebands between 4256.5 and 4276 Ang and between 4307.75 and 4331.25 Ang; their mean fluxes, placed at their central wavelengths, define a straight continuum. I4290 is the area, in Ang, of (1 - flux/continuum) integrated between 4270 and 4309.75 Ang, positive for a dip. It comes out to 5.4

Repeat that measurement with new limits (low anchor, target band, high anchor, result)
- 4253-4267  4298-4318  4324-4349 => 4.42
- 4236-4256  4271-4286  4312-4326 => 1.82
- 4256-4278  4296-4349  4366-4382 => 0.36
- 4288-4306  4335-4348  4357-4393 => -2.45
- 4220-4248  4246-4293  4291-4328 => -1.29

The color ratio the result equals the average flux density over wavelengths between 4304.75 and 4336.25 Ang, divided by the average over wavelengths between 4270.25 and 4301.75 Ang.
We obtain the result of 1.2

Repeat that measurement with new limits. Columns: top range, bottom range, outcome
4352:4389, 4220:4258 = 1.44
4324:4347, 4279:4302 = 1.36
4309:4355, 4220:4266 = 1.36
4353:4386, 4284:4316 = 1.44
